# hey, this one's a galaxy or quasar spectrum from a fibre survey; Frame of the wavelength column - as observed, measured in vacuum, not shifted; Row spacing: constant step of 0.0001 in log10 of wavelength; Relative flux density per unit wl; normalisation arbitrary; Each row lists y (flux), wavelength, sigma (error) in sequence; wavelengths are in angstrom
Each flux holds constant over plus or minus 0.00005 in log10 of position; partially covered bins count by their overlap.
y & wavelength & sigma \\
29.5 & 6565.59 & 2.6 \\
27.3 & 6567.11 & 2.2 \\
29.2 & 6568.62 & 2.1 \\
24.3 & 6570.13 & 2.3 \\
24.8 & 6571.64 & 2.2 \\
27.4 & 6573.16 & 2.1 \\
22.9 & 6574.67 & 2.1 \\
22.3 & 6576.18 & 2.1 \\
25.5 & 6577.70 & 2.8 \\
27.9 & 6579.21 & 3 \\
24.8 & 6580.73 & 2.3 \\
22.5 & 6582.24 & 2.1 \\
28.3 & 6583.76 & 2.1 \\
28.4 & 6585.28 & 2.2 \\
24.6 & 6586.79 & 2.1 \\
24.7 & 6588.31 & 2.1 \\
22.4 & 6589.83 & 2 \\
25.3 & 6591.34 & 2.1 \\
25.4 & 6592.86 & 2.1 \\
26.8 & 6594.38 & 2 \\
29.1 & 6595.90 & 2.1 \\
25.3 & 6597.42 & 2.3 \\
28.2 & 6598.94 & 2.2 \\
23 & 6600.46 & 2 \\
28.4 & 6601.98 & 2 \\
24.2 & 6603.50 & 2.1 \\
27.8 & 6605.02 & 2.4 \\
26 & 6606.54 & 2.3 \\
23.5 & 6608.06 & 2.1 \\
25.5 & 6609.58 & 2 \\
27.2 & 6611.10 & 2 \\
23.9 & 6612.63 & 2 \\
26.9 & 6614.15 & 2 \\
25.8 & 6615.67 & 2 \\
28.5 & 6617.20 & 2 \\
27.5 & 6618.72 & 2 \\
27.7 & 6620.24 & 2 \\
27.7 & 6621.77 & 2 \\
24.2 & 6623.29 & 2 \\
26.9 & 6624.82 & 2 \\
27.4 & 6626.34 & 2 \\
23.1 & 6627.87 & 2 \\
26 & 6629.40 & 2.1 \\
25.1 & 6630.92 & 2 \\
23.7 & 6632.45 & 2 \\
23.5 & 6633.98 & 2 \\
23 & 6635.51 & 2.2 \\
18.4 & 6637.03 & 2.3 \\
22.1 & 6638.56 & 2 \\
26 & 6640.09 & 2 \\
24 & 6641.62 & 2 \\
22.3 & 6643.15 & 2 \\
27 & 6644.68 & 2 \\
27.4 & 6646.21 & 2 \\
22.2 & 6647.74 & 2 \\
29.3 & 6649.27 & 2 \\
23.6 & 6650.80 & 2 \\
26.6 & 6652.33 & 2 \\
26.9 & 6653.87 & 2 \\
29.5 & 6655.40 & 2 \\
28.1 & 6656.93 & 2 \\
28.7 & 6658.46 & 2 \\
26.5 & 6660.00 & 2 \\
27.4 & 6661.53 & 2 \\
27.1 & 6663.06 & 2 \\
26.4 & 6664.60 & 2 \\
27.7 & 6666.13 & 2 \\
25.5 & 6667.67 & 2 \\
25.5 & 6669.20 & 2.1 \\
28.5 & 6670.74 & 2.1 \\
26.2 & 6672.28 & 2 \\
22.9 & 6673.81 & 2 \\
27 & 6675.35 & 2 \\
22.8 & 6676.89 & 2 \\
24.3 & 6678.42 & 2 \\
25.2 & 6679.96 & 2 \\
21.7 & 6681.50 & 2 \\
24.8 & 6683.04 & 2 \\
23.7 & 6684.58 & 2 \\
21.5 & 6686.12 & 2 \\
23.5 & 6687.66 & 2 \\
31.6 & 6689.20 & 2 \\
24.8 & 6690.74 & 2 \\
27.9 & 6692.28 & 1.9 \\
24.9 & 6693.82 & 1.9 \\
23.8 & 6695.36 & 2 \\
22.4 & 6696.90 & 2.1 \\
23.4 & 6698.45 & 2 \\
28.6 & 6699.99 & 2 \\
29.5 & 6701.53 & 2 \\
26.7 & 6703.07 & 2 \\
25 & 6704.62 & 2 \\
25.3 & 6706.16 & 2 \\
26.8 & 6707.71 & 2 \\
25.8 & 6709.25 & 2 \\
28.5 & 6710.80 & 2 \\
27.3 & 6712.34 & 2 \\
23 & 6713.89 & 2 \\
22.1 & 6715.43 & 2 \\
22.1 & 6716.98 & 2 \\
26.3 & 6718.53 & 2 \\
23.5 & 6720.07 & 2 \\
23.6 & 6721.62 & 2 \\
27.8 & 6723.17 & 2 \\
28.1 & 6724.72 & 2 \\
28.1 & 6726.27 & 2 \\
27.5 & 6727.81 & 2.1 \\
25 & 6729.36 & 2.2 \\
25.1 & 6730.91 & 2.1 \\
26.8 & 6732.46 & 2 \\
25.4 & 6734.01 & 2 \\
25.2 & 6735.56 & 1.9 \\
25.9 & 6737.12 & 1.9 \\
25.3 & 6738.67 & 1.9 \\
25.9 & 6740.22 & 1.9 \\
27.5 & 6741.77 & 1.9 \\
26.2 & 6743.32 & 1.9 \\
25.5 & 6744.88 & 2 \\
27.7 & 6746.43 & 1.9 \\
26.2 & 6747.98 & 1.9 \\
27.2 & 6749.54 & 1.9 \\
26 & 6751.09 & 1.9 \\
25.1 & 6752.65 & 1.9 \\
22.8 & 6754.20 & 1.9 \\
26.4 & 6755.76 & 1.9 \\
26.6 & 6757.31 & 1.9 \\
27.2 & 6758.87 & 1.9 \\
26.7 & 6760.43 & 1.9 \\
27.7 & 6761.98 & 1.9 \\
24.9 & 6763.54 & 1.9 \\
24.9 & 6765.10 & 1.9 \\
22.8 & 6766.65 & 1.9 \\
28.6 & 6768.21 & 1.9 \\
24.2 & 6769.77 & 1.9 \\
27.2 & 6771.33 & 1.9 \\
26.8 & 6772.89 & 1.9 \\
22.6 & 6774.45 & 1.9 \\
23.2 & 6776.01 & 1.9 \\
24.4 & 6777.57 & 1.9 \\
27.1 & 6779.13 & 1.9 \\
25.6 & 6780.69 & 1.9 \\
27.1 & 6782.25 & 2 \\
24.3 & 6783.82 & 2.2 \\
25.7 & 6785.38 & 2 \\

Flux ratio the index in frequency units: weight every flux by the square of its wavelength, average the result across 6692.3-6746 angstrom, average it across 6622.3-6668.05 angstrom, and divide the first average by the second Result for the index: 1.03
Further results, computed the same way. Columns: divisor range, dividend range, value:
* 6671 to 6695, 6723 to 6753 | 1.08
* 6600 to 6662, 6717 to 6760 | 1.05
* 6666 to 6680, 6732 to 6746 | 1.04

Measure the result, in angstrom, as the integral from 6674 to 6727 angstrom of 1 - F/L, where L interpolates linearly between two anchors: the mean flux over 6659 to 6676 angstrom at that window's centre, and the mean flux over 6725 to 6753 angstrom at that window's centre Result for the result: 2.1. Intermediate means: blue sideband 26.4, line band 25.3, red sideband 26.2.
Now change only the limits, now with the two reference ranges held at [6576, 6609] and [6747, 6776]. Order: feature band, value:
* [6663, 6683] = 0.3 angstrom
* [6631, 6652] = 1.3 angstrom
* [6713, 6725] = 0.6 angstrom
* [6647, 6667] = -0.9 angstrom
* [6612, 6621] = -0.4 angstrom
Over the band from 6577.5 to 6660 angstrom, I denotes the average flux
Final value 25.7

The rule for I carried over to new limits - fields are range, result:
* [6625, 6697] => 25.3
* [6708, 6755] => 25.8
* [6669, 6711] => 25.4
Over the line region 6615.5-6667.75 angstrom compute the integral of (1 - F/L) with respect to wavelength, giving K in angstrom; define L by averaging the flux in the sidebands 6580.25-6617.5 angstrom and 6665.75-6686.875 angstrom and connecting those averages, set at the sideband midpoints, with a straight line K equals -1.2 angstrom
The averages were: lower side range 25.8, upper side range 24.7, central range 25.8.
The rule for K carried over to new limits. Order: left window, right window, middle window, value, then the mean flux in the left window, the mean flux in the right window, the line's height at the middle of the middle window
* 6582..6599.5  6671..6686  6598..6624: -0.7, 26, 24.3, 25.6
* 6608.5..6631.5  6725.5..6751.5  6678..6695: 0.9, 26.2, 26.3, 26.2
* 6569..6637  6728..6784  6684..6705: 0.1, 25.6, 25.8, 25.7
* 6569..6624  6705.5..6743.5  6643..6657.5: -0.4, 25.8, 25.8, 25.8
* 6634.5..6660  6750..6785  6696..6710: -0.3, 25.3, 25.6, 25.4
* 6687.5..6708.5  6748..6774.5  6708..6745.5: 0.3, 26.1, 25.8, 26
